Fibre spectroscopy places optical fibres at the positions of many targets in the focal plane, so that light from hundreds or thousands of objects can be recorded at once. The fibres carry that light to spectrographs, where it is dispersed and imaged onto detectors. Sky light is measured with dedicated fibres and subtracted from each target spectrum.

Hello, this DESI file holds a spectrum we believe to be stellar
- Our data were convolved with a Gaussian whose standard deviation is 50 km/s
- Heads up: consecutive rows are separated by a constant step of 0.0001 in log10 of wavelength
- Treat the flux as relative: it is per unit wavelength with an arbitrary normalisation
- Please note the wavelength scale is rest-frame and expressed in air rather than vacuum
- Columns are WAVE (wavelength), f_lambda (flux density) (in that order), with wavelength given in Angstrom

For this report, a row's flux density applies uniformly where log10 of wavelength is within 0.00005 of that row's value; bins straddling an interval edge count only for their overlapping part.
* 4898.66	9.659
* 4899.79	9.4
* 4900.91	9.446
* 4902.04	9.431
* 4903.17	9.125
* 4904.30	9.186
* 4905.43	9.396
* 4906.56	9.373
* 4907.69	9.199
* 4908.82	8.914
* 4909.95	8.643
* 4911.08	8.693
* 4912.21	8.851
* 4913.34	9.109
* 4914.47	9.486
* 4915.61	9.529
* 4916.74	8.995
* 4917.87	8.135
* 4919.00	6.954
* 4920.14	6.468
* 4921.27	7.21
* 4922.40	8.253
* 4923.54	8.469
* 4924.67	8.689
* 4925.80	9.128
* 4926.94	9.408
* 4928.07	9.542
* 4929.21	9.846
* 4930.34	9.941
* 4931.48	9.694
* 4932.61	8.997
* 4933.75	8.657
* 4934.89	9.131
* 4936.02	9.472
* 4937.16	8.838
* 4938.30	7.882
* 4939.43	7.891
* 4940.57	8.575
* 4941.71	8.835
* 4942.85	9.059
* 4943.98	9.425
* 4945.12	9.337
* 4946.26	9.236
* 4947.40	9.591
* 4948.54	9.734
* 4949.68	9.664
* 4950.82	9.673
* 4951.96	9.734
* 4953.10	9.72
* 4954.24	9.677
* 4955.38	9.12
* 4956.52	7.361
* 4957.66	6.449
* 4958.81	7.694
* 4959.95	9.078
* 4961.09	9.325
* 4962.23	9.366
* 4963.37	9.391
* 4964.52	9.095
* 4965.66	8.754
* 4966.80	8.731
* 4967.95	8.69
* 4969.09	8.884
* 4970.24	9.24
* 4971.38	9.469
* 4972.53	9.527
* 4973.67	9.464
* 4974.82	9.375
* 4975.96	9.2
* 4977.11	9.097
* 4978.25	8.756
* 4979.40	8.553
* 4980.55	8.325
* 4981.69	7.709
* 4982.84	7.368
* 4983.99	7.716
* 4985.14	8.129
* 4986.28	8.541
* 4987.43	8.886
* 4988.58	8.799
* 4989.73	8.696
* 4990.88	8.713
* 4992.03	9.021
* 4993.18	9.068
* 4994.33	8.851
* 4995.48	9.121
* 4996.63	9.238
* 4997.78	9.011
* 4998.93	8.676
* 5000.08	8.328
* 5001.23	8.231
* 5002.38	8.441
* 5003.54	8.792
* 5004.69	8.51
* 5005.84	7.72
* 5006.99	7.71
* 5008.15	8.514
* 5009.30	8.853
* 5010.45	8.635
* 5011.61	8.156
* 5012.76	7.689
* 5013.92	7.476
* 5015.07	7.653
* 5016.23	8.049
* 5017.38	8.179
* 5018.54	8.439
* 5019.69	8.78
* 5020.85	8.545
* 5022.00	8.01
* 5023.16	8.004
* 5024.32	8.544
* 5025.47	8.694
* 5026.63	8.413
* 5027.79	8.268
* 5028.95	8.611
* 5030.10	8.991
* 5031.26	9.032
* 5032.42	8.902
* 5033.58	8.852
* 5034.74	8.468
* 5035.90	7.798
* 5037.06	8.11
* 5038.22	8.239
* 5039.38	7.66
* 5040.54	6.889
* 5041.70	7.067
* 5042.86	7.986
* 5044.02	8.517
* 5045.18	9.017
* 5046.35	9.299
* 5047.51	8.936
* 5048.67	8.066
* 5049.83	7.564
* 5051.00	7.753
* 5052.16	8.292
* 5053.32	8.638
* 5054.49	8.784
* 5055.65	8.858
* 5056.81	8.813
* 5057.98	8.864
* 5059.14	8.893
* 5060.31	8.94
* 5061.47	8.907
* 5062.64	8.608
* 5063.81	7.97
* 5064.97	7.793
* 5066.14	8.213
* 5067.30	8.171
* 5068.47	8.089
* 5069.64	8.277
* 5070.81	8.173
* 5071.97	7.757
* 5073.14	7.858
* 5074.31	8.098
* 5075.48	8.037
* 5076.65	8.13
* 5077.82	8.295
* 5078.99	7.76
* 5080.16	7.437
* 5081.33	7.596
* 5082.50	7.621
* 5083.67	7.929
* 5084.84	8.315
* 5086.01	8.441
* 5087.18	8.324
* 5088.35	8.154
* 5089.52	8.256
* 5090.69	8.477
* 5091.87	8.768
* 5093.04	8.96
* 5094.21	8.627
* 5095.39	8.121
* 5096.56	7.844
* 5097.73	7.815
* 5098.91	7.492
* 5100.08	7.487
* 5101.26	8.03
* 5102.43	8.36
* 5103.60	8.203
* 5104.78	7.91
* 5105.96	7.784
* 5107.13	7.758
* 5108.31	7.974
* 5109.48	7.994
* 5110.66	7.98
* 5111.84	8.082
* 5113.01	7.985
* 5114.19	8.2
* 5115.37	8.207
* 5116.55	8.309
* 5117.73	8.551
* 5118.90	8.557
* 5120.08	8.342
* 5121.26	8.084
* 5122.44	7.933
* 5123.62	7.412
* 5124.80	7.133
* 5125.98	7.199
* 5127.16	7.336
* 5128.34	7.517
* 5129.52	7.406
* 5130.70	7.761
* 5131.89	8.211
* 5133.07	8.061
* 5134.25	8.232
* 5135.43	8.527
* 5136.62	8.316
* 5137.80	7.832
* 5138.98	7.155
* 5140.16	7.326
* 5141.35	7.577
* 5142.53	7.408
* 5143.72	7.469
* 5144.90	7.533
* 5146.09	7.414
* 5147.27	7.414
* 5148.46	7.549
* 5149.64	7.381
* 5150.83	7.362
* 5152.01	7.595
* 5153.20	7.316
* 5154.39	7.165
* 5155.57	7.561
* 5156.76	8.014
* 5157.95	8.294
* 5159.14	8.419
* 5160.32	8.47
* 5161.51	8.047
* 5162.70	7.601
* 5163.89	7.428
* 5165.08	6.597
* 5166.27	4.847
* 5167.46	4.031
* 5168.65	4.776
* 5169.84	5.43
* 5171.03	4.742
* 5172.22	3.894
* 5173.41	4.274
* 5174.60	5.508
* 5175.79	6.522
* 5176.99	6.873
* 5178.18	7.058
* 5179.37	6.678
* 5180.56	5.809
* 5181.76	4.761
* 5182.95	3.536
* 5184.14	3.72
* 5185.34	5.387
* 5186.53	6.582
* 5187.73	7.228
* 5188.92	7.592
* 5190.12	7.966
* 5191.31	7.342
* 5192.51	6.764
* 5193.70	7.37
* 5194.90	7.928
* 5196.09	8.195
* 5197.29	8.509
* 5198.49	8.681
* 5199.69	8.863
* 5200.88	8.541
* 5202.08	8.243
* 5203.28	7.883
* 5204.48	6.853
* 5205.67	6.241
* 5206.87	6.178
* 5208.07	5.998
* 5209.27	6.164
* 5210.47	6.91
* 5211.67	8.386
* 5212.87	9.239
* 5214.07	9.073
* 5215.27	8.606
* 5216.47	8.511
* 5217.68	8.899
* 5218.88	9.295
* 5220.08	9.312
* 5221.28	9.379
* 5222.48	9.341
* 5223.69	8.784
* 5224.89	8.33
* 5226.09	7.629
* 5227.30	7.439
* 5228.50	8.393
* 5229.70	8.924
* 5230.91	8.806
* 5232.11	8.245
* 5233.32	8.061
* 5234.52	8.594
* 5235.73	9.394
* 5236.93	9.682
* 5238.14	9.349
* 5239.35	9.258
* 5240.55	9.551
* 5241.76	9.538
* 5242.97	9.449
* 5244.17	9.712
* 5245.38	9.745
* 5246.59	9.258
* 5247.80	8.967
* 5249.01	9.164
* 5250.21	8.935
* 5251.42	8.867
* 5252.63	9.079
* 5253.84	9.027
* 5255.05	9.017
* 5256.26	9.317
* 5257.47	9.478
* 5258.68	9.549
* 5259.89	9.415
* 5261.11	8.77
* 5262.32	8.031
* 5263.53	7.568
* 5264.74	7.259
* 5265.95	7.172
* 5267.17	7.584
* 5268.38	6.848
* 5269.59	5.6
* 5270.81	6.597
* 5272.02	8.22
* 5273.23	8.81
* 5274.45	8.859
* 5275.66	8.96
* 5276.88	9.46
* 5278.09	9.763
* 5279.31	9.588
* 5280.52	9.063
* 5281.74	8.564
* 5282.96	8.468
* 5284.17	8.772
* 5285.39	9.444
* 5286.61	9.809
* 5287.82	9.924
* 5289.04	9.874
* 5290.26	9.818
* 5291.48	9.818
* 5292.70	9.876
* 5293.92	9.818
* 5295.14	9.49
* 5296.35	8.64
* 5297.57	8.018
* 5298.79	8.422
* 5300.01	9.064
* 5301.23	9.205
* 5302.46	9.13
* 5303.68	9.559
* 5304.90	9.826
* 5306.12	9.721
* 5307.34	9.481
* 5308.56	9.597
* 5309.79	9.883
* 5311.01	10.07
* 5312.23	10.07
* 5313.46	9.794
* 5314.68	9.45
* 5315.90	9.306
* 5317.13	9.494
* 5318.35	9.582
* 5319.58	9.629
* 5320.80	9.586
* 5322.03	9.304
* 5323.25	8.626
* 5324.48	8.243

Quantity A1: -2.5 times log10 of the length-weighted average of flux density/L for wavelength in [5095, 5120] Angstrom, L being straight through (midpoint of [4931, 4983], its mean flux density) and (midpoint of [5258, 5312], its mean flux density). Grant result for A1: 0.11 mag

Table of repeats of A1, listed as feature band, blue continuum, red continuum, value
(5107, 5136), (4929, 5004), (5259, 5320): 0.13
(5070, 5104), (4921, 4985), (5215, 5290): 0.10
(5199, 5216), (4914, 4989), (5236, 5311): 0.17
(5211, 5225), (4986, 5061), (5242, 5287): -0.03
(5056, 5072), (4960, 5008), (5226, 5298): 0.04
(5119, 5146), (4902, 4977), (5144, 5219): -0.04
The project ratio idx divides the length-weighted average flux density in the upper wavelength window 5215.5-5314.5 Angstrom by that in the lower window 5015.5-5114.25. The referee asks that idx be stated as 1.09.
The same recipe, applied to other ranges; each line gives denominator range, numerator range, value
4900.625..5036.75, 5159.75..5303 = 0.92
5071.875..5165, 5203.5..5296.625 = 1.10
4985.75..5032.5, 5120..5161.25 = 0.91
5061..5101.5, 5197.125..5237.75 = 1.02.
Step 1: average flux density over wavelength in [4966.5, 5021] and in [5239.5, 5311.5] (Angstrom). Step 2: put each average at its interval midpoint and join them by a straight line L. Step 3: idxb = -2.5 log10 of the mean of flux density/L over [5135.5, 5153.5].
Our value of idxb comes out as 0.17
